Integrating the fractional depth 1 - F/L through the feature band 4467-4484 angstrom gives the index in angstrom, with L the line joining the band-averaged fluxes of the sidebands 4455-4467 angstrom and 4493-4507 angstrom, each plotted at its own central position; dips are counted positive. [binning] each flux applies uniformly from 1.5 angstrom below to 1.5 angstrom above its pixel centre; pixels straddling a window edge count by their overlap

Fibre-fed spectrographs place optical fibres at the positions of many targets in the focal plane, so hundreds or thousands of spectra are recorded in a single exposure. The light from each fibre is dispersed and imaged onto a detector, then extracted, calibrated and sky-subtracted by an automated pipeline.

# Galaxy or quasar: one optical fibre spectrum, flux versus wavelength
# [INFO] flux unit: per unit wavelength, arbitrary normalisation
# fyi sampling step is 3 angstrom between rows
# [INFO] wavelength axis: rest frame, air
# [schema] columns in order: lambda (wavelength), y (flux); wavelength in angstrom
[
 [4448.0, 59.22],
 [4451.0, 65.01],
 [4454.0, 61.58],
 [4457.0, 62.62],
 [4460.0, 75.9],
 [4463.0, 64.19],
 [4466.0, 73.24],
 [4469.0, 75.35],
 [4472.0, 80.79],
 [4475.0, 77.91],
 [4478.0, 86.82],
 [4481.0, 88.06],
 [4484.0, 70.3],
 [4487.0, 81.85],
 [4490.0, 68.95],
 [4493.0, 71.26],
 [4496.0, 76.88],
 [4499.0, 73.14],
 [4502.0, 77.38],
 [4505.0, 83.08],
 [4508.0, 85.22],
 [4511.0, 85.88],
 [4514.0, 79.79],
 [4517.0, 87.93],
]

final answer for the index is -2.1 angstrom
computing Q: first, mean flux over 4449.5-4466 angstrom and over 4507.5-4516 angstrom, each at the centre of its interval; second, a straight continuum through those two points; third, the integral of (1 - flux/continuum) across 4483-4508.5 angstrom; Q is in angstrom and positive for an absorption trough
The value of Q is 0.78 angstrom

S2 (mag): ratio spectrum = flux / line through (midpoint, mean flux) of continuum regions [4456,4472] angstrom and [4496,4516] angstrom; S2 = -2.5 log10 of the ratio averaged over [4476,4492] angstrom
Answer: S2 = -0.04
